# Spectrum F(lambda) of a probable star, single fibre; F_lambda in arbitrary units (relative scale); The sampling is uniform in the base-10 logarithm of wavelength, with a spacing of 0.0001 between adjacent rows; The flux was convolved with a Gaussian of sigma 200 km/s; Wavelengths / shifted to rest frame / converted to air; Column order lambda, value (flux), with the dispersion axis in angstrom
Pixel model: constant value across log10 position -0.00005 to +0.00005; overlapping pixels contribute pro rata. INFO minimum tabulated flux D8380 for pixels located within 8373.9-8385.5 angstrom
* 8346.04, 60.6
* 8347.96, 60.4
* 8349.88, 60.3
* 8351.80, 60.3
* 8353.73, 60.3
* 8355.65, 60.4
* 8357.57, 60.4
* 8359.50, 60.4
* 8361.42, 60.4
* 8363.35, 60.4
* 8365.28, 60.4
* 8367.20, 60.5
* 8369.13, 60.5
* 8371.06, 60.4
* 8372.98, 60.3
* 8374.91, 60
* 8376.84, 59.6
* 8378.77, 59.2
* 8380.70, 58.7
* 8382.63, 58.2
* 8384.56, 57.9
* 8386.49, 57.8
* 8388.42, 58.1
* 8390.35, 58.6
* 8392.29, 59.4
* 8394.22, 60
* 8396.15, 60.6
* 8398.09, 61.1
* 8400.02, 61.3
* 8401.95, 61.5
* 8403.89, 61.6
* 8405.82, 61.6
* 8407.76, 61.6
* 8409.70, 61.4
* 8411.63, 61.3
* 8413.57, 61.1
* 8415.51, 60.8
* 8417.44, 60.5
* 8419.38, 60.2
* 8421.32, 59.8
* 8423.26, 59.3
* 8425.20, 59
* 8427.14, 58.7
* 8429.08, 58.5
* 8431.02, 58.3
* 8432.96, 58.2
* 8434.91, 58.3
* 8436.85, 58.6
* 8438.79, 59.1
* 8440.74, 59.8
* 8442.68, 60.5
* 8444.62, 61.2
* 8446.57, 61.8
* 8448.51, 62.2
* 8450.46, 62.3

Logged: 57.9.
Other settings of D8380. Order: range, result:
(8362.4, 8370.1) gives 60.4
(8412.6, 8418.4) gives 60.5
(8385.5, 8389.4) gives 57.8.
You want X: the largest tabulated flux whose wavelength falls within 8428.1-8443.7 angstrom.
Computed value 60.5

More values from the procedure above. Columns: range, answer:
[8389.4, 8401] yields 61.3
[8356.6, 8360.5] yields 60.4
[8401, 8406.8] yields 61.6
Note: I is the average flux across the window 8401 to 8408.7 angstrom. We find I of 61.5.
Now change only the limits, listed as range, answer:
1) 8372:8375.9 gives 60.2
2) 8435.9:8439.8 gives 58.8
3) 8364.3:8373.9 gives 60.4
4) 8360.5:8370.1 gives 60.4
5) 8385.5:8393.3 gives 58.5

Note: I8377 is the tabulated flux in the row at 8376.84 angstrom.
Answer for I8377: 59.6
